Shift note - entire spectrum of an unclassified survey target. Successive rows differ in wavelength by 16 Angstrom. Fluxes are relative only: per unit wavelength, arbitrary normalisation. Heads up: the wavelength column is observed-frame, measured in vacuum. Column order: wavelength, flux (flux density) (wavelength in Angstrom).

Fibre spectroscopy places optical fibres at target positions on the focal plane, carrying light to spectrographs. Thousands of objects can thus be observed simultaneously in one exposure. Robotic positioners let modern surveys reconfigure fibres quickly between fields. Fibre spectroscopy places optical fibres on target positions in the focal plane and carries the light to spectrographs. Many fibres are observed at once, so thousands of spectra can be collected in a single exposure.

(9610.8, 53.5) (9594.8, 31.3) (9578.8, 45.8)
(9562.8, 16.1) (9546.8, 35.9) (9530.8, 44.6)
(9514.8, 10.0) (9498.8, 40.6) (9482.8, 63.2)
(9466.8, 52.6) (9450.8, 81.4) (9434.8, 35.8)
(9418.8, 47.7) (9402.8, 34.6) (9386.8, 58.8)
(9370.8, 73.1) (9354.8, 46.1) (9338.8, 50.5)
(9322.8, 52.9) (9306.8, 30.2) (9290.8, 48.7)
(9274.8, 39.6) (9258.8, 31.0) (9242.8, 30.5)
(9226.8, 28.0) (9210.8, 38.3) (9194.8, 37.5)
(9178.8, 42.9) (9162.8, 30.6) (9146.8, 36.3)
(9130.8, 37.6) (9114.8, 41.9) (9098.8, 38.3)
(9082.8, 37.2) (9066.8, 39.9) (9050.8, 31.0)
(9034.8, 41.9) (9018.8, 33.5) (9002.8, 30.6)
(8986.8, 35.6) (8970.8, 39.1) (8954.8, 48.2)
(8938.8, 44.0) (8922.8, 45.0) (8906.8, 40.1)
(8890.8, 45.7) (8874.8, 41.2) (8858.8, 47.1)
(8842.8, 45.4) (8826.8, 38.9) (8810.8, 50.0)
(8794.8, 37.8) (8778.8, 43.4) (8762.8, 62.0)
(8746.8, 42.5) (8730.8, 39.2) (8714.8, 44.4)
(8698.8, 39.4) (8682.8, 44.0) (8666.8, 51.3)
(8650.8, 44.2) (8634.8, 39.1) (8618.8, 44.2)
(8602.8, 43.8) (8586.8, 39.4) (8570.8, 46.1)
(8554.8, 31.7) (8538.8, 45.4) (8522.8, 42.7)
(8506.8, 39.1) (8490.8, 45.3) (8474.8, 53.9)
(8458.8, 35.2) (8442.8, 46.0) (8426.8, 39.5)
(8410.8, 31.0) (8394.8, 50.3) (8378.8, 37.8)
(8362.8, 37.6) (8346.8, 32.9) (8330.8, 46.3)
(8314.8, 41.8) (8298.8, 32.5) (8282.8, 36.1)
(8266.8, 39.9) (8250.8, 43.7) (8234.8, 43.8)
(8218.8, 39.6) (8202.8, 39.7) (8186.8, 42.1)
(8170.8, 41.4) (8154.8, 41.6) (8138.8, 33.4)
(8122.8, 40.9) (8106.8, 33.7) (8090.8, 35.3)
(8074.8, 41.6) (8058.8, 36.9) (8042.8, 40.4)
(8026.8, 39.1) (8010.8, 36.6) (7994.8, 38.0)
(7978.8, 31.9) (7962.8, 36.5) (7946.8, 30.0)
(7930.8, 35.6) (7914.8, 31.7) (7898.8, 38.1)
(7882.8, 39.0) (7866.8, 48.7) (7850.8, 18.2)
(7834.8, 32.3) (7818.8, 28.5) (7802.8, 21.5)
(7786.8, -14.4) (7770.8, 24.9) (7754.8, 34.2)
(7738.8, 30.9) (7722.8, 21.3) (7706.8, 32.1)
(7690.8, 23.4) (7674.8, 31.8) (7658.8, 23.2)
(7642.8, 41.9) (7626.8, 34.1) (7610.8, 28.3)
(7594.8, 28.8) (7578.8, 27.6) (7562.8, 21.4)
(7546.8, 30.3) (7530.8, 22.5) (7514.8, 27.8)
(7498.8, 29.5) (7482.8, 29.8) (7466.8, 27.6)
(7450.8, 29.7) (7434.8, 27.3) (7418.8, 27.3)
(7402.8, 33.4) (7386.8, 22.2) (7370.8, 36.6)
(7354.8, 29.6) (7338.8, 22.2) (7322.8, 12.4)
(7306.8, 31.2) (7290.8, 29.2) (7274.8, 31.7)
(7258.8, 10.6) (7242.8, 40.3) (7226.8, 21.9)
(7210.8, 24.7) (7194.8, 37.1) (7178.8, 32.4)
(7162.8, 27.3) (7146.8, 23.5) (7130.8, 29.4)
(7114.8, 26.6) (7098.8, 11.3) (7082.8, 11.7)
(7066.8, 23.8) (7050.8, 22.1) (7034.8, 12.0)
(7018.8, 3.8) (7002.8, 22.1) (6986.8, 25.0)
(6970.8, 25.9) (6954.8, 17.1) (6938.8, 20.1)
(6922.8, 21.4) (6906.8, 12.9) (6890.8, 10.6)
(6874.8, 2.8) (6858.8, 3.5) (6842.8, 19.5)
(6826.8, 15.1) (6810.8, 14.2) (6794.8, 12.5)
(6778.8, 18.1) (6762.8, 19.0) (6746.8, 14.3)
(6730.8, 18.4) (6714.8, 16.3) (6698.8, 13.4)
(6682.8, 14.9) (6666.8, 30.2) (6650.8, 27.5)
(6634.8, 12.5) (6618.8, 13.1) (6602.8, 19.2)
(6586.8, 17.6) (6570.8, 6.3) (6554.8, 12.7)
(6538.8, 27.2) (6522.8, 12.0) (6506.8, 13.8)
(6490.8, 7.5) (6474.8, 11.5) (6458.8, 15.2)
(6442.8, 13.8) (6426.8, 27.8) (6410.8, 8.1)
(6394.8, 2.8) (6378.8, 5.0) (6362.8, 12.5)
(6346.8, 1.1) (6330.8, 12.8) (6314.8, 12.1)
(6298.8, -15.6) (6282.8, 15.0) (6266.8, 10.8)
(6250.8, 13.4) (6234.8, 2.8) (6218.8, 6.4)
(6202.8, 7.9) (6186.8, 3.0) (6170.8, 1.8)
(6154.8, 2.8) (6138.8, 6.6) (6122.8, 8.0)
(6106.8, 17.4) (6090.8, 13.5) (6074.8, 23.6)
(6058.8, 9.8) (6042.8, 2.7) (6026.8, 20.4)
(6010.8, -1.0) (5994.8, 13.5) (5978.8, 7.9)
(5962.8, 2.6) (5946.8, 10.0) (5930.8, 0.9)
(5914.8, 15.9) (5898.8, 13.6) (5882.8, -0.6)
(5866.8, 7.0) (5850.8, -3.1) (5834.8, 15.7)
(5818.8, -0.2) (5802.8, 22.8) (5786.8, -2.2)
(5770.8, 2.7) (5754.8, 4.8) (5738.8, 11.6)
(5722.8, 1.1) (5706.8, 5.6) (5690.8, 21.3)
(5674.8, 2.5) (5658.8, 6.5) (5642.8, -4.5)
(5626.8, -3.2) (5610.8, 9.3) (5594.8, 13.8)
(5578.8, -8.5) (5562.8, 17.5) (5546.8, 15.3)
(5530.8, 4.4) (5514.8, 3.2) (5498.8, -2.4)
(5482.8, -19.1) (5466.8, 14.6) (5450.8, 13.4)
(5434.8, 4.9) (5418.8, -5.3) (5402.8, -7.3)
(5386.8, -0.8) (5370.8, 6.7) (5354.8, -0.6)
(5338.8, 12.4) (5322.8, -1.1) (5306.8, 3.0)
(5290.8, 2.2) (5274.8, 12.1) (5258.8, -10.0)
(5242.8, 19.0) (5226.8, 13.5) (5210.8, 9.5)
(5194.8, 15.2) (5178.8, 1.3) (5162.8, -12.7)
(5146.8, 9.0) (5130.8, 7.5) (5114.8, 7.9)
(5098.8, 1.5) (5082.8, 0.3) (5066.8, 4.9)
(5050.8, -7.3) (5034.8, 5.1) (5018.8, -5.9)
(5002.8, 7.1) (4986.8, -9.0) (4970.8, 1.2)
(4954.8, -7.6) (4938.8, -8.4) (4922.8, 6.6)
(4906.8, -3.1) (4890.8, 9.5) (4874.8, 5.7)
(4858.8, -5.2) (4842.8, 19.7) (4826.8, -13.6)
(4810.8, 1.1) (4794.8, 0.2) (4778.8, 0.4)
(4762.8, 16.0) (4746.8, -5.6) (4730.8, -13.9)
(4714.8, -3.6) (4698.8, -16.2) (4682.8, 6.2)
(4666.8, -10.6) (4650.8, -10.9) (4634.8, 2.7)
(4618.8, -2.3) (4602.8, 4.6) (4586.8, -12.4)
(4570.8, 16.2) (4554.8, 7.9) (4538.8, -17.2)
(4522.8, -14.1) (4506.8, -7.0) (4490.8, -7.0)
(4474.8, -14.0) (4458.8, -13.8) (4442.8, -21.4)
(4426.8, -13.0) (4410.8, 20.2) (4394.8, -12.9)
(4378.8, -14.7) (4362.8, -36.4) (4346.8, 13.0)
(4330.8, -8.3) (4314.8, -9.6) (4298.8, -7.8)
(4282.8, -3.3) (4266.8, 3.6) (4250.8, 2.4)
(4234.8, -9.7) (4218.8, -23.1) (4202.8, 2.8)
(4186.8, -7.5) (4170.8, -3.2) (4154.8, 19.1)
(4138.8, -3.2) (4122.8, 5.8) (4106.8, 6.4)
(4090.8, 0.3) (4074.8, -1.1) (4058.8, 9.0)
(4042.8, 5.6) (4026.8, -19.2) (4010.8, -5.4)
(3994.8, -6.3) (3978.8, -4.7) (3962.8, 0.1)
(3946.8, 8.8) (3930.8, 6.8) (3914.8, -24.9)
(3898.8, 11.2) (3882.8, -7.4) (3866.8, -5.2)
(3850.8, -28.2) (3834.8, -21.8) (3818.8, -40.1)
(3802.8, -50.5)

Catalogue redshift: 0.79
